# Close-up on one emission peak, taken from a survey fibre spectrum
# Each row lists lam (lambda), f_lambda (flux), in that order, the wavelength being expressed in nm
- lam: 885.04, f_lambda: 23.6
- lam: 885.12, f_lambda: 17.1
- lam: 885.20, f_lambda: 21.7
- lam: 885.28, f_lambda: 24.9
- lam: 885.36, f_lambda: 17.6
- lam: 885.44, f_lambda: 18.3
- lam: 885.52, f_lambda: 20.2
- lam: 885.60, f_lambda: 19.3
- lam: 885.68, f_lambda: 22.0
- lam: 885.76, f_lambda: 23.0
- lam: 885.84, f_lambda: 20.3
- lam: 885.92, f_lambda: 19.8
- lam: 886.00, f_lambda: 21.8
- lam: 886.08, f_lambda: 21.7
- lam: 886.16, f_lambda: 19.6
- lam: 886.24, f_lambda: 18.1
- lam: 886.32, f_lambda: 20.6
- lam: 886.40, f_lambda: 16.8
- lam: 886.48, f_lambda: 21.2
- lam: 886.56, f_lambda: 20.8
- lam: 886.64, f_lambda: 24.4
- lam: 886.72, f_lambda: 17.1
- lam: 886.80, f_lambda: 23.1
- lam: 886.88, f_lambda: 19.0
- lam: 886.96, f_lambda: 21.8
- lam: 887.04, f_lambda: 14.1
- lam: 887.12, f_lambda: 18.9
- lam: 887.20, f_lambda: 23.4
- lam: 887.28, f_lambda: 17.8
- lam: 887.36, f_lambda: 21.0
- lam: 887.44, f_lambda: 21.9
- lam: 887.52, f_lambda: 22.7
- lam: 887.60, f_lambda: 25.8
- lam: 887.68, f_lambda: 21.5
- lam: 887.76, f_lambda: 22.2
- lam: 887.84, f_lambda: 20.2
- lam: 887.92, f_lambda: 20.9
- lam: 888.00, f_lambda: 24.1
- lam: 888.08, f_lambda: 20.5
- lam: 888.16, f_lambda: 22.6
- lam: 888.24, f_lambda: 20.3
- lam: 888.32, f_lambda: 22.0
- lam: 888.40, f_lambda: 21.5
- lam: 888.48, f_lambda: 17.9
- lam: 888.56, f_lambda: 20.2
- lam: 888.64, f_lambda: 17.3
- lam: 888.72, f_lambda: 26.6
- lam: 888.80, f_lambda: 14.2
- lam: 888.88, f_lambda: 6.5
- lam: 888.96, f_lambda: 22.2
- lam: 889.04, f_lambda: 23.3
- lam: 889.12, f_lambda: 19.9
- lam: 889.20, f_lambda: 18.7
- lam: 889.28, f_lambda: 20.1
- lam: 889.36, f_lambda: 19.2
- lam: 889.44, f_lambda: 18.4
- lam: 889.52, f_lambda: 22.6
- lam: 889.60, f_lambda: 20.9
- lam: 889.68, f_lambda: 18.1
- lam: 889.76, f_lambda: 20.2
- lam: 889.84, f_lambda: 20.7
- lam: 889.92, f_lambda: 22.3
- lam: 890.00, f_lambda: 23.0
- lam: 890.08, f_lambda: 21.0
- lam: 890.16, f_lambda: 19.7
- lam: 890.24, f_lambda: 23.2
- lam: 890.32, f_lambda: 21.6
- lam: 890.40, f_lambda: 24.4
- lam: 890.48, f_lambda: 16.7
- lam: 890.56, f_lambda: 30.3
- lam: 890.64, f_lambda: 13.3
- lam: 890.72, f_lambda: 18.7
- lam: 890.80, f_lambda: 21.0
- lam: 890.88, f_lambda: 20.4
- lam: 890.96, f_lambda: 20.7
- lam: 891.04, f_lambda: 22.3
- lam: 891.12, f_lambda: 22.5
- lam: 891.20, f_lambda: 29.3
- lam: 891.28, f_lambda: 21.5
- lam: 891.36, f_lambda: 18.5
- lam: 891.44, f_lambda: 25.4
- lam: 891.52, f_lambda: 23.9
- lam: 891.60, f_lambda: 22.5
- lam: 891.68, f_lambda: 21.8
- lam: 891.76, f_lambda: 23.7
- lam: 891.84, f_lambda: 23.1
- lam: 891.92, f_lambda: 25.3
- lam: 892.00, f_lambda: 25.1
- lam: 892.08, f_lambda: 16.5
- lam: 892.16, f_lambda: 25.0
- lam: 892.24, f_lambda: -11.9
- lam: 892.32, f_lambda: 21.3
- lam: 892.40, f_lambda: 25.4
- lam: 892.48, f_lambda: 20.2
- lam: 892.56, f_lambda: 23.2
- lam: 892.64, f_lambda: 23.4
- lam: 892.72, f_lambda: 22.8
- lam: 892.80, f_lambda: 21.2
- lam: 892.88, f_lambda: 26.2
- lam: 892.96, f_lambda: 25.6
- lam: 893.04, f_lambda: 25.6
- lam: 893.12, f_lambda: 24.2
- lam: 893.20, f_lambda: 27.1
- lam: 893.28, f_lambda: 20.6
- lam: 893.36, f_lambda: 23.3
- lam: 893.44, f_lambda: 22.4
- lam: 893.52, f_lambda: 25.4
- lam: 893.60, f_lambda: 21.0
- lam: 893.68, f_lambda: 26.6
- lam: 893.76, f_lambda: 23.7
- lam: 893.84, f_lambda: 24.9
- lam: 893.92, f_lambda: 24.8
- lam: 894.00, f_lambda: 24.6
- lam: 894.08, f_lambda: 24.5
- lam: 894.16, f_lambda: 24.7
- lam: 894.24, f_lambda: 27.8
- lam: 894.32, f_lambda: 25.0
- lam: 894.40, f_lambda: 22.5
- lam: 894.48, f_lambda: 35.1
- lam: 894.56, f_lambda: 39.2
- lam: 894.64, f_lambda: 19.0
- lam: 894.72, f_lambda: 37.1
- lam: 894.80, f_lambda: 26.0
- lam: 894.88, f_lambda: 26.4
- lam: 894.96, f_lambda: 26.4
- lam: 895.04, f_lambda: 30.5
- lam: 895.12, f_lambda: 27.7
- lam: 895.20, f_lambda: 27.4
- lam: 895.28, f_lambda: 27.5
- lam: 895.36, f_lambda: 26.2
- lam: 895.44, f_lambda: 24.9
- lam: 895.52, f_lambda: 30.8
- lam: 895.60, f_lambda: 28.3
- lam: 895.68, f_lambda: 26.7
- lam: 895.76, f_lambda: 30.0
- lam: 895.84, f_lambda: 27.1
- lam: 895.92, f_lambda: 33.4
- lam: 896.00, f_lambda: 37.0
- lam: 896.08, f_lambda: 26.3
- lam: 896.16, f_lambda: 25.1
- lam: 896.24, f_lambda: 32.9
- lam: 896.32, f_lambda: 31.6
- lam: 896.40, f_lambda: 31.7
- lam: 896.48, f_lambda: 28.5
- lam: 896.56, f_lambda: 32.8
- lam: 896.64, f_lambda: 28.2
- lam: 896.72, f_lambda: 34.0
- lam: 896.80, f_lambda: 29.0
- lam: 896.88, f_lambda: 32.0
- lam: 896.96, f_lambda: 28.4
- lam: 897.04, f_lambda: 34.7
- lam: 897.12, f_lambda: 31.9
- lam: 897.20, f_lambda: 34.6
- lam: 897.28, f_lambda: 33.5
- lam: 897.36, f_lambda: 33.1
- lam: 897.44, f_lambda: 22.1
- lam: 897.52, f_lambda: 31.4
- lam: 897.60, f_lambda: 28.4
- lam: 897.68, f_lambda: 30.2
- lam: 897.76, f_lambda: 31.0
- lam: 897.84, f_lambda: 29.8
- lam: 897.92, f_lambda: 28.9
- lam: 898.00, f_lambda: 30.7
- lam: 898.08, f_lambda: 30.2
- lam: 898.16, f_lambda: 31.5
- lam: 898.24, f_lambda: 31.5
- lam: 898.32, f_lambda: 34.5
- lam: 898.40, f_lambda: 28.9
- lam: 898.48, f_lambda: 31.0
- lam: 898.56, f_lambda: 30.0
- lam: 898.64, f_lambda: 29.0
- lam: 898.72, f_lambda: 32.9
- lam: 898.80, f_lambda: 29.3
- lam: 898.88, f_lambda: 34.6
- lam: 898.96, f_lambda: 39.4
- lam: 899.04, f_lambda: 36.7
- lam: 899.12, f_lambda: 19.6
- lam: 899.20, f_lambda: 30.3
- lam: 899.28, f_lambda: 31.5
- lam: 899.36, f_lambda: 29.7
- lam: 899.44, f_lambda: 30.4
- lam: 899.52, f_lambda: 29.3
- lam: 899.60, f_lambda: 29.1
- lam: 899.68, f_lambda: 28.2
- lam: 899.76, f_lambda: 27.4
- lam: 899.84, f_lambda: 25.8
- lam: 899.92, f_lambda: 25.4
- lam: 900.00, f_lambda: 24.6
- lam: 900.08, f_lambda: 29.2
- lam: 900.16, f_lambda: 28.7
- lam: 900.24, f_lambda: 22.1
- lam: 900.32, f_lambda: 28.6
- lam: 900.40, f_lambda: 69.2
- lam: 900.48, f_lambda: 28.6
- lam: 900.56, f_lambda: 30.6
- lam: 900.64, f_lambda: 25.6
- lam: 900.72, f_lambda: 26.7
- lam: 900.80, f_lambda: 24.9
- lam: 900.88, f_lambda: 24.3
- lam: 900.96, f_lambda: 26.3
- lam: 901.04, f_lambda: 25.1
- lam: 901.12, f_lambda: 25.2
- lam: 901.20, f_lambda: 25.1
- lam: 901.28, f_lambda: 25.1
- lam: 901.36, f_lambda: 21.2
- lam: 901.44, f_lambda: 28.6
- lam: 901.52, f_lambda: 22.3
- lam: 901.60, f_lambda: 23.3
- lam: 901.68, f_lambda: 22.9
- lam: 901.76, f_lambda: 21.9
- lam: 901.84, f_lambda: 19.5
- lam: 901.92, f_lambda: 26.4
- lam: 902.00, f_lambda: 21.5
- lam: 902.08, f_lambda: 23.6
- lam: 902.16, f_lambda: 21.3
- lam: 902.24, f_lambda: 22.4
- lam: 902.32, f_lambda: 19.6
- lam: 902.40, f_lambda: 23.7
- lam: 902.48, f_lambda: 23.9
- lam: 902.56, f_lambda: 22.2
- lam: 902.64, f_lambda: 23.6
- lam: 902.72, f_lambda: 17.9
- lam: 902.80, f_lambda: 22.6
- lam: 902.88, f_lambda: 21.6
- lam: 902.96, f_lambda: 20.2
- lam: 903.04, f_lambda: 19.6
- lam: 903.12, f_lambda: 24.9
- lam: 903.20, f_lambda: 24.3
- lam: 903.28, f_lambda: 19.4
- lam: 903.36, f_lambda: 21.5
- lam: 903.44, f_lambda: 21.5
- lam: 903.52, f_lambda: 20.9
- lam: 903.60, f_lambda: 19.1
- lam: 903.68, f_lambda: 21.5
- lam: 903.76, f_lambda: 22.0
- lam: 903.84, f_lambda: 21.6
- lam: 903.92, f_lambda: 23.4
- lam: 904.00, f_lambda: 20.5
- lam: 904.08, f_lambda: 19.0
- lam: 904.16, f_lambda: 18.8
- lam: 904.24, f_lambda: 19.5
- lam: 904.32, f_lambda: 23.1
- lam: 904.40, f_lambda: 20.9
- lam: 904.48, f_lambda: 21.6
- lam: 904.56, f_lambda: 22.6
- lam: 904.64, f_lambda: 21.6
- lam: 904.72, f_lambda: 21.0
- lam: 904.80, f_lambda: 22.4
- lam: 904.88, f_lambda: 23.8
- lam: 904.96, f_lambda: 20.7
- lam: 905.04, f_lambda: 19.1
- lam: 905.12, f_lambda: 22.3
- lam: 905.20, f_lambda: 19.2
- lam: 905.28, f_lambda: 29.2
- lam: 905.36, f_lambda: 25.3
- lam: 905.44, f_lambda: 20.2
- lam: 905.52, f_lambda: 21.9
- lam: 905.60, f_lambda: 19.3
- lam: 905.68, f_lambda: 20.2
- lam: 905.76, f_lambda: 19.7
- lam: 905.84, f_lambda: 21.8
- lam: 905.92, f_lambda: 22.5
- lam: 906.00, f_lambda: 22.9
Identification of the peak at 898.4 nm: Mg II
